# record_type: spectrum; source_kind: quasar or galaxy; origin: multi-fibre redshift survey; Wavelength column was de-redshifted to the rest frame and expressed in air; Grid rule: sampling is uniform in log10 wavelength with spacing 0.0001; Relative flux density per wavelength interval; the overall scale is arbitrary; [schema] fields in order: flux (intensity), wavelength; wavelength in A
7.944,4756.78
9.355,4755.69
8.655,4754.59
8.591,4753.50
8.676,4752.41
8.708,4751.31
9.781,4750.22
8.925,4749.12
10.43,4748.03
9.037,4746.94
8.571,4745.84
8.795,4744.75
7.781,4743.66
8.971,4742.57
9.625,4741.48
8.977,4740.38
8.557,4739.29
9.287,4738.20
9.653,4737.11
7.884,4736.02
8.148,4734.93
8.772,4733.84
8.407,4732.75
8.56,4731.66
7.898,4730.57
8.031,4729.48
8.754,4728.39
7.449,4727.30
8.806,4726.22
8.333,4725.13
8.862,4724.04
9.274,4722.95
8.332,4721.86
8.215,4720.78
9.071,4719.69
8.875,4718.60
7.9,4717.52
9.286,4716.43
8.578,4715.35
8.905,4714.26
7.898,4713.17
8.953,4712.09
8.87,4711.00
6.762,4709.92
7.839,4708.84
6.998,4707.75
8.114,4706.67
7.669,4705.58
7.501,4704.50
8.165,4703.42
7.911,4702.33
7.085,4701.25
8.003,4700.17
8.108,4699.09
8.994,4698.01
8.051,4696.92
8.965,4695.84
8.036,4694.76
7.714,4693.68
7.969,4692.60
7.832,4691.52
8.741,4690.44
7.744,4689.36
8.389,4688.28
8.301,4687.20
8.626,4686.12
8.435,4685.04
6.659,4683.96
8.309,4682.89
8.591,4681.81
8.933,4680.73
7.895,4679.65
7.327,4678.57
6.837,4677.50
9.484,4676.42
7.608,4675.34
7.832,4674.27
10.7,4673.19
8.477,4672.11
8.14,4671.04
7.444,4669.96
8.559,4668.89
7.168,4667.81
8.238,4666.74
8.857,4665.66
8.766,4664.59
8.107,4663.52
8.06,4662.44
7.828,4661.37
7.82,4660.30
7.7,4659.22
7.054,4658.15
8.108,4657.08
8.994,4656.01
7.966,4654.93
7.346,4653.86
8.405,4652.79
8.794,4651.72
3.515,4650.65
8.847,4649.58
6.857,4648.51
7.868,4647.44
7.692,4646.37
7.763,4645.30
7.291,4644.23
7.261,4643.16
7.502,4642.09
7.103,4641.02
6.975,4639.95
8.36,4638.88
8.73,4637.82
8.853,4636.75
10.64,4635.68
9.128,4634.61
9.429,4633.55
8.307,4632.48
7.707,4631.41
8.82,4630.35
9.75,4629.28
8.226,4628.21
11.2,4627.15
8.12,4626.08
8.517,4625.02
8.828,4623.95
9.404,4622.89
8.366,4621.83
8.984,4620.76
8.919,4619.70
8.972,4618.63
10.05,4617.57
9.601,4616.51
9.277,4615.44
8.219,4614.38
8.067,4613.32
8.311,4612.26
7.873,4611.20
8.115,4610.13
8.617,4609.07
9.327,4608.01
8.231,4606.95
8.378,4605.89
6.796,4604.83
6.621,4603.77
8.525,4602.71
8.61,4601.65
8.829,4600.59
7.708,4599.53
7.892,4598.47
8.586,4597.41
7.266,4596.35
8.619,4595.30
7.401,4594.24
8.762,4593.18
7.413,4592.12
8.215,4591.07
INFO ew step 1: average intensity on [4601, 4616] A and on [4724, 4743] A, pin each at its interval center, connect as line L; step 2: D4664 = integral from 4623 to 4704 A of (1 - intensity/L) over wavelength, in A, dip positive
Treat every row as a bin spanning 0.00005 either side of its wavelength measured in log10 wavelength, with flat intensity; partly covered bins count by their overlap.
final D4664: 2.07 A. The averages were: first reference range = 8.22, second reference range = 8.6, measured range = 8.17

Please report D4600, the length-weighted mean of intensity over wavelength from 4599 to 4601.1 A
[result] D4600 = 8.26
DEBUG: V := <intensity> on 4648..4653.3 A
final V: 7.29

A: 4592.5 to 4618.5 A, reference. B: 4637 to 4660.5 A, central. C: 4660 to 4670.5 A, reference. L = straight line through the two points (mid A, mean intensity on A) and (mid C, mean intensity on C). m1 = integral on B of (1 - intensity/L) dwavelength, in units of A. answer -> 1.5 A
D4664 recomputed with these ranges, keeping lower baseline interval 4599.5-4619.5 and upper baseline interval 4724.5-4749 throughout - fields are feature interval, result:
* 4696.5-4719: 1.3 A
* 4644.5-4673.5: 2.0 A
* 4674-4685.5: 0.8 A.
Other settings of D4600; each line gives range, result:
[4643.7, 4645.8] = 7.52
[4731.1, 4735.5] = 8.47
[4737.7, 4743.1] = 9.08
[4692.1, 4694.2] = 7.84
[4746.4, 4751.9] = 9.37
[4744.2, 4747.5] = 8.81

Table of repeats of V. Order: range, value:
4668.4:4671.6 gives 8.06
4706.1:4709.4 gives 7.64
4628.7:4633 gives 8.63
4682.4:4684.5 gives 7.49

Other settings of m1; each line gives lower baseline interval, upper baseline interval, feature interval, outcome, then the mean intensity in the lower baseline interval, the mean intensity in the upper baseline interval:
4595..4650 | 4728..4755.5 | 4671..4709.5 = 2.3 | 8.42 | 8.79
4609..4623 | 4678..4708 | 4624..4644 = 0.0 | 8.75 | 8.05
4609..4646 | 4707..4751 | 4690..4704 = 0.8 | 8.6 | 8.6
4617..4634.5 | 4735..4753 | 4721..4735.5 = 0.9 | 8.98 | 8.96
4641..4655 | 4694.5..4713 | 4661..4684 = -1.6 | 7.44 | 8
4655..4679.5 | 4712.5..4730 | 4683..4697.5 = 0.3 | 8.13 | 8.54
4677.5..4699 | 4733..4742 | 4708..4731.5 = 0.5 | 8.15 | 8.84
